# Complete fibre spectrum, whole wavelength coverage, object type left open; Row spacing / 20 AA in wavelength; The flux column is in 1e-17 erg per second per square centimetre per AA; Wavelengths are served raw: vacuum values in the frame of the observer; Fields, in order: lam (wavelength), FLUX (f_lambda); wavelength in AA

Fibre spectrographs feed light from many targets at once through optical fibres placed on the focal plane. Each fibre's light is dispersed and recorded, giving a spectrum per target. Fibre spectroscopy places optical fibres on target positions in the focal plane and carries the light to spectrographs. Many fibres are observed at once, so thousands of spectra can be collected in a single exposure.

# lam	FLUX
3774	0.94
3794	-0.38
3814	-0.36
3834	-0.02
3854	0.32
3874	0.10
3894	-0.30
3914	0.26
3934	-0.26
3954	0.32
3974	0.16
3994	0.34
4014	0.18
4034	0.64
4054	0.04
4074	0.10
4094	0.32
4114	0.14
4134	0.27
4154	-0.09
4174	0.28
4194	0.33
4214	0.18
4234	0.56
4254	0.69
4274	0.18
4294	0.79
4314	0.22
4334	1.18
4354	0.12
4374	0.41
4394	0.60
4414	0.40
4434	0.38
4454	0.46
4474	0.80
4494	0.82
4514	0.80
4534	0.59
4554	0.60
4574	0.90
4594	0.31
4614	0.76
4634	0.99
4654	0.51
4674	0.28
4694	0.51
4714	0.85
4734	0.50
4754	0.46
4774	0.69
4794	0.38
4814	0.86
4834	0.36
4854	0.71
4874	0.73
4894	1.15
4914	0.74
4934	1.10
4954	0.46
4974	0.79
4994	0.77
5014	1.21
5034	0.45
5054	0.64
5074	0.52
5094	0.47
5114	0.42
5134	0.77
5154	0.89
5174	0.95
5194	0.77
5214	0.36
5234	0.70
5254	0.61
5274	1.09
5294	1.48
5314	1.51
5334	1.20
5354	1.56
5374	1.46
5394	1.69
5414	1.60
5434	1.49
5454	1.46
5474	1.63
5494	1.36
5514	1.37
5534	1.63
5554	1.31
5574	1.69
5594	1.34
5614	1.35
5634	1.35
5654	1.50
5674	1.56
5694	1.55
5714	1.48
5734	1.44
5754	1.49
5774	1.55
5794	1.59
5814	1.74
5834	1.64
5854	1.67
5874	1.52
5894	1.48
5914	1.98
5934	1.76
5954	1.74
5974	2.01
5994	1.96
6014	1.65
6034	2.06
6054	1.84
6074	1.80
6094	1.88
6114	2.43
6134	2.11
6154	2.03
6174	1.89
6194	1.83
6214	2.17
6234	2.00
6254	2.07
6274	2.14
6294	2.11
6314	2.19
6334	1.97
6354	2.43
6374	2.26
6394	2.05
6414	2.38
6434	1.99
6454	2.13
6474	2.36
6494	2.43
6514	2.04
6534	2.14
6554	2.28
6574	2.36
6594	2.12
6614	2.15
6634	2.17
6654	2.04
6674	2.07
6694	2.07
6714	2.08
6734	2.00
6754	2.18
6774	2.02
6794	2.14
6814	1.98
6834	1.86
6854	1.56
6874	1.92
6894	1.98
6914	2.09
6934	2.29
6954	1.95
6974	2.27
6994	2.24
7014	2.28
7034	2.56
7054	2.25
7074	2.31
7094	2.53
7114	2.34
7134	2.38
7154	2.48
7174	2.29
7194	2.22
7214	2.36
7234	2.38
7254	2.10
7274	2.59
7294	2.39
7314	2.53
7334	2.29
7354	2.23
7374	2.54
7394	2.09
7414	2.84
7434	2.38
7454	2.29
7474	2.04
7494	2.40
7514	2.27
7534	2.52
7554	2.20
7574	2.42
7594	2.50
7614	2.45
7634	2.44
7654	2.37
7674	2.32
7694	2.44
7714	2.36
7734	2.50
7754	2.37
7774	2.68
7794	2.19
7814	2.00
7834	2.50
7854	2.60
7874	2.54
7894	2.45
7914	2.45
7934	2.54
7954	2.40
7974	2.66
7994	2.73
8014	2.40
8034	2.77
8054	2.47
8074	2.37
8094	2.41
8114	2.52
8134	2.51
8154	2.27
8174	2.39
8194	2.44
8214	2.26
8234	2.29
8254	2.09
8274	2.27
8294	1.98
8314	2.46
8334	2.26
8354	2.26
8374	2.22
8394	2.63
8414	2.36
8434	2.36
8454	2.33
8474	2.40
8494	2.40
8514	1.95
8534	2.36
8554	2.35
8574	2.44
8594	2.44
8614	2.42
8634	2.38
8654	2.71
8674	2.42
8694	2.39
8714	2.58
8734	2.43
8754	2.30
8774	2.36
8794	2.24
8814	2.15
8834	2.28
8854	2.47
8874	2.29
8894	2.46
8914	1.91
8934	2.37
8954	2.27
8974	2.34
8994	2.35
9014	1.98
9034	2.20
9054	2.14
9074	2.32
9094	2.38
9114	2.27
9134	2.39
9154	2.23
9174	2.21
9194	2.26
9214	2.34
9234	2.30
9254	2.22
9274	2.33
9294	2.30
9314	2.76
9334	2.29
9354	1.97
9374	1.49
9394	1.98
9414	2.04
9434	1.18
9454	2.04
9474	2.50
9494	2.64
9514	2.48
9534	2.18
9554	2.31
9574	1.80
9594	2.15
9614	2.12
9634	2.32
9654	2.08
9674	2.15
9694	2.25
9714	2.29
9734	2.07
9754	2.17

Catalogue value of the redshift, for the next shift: 0.32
